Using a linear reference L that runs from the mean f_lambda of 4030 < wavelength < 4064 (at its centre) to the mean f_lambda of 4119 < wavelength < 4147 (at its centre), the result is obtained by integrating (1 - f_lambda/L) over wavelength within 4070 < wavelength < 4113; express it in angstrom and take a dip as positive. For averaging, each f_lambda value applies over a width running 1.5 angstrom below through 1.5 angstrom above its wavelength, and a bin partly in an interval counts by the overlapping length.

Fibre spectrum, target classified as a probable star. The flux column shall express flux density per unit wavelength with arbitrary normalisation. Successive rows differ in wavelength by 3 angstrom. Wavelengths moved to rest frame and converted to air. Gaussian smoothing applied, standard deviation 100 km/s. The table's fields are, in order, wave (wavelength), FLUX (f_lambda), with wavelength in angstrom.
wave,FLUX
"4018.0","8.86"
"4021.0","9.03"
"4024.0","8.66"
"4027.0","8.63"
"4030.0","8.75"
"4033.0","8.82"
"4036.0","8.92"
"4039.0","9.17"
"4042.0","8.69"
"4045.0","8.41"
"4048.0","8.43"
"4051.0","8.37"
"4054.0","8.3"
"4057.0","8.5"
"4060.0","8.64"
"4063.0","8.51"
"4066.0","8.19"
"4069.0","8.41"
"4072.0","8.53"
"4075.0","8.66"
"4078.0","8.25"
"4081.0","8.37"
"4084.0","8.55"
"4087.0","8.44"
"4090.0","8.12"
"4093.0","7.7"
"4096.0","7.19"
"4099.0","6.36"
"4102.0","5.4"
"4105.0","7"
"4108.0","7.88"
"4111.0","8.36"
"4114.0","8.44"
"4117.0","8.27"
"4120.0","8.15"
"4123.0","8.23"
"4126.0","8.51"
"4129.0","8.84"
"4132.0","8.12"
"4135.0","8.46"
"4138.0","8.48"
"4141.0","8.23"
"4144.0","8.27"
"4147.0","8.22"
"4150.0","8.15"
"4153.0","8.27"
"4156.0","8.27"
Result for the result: 3.6 angstrom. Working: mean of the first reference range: 8.62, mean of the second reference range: 8.36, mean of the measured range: 7.79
